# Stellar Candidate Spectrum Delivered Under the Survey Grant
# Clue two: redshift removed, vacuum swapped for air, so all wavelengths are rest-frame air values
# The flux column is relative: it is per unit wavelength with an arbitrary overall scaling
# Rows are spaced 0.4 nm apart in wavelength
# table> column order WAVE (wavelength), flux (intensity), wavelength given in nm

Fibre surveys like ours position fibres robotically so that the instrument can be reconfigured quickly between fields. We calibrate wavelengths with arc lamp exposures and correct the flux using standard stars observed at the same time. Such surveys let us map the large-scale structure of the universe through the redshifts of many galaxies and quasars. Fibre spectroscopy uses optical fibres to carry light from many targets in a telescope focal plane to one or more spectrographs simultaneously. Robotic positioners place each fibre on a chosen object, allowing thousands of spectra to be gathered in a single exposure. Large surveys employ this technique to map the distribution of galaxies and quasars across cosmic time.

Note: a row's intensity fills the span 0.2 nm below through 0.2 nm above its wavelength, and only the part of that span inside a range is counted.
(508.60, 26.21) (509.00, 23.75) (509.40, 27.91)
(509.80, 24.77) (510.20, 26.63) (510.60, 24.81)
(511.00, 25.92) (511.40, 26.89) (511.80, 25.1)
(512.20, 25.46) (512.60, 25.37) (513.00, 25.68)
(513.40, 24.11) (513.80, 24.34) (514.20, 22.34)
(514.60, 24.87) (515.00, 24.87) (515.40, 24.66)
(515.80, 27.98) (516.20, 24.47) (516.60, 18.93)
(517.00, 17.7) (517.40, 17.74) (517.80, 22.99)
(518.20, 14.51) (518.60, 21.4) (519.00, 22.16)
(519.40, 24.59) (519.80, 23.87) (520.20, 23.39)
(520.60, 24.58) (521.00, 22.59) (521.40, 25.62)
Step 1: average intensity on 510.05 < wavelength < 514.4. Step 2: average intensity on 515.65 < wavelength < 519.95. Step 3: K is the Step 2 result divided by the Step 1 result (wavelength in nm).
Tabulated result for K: 0.9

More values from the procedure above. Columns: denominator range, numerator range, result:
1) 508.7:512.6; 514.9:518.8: 0.83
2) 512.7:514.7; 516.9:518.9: 0.79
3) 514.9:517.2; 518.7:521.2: 1.02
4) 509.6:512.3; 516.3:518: 0.77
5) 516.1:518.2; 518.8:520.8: 1.21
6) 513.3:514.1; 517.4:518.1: 0.84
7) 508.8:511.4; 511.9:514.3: 0.96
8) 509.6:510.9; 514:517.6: 0.89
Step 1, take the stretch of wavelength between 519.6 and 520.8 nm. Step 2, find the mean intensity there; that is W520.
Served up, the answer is 23.9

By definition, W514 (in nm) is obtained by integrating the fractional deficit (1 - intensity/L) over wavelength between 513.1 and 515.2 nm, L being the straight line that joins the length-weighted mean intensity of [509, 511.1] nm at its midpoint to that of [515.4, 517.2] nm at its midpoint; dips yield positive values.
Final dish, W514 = -0.047 nm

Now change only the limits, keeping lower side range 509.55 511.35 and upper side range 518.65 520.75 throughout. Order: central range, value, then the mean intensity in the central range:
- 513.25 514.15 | 0.04 nm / 23.9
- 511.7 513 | -0.01 nm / 25.4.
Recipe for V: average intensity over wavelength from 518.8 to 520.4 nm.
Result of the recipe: 23.5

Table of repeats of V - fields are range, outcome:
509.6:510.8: 25.4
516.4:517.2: 18.3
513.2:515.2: 24.1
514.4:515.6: 24.8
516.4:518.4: 18.4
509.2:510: 26.3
